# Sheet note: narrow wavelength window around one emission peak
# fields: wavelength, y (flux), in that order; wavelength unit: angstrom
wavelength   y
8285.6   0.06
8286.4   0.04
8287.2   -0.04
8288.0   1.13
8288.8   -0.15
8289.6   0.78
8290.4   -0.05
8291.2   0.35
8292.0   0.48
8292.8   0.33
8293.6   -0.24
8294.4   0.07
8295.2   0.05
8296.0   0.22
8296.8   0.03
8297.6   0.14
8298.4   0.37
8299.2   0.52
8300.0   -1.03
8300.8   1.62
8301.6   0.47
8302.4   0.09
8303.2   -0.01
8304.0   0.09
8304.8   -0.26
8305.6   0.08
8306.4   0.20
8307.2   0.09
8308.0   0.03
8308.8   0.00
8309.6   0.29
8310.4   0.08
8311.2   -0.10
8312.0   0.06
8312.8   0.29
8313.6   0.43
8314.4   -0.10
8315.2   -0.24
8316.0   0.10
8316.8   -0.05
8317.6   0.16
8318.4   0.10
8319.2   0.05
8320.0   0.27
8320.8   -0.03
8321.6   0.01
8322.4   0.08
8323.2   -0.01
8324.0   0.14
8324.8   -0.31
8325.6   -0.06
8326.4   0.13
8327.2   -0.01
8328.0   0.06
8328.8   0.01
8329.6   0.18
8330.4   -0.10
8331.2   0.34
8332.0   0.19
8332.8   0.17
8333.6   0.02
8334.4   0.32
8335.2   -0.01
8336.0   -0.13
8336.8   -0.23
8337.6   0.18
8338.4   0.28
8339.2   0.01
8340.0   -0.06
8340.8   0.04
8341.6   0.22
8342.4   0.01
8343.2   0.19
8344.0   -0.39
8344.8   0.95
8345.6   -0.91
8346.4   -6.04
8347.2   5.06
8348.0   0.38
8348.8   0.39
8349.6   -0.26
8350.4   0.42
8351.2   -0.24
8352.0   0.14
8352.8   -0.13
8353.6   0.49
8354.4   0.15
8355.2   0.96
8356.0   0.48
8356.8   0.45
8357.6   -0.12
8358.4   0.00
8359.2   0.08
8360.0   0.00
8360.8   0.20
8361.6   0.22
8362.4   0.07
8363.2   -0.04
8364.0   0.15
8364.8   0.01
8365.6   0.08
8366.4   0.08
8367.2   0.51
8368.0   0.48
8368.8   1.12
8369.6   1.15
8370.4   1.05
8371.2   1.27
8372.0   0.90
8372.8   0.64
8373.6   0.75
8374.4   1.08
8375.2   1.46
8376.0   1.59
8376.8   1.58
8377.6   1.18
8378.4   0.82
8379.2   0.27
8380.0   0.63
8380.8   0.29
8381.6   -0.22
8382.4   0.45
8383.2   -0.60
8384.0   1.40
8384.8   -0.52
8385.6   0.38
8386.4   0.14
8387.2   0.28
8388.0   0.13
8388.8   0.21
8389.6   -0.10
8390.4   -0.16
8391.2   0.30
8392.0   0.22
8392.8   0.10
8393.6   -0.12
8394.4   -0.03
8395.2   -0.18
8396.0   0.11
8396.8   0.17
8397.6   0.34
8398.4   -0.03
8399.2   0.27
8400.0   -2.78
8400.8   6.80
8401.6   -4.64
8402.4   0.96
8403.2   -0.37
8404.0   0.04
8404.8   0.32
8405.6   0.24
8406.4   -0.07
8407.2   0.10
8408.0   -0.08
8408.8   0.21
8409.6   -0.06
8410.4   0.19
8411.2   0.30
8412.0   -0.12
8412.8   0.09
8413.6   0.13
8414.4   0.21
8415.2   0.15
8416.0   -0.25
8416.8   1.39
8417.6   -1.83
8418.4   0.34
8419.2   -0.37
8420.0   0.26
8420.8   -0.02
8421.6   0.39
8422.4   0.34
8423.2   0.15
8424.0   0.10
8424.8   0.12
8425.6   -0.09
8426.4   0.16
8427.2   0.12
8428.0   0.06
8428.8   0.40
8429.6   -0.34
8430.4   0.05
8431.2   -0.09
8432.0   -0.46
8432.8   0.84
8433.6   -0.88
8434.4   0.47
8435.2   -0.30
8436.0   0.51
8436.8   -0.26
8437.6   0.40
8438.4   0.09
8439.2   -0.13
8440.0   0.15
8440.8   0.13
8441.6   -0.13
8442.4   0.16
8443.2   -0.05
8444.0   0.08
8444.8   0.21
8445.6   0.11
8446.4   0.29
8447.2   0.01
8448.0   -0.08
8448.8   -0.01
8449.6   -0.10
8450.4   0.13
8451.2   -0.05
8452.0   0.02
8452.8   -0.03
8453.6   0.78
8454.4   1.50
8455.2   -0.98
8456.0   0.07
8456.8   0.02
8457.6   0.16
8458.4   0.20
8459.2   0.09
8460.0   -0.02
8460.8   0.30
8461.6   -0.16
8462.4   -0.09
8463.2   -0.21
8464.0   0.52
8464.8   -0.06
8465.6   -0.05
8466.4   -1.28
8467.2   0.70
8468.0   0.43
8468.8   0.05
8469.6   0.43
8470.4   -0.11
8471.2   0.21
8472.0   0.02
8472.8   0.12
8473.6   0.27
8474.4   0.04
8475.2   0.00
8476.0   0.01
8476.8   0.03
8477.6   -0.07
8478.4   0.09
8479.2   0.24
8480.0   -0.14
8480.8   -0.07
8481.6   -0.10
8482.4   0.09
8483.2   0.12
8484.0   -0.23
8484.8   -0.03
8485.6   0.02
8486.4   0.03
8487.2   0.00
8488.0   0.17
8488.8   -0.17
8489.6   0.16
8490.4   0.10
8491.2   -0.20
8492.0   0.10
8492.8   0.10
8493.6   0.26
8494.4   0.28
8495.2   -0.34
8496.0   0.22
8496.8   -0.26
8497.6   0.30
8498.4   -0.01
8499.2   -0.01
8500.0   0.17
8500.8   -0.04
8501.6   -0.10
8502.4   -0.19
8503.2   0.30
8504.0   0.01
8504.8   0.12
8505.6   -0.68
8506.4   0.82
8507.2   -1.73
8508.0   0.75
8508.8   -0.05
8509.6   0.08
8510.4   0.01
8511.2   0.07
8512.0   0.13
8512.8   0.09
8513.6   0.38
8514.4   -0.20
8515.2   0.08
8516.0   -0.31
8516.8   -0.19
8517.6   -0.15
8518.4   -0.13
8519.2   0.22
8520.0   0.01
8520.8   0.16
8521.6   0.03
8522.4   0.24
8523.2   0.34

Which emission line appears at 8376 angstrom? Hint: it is [O II]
